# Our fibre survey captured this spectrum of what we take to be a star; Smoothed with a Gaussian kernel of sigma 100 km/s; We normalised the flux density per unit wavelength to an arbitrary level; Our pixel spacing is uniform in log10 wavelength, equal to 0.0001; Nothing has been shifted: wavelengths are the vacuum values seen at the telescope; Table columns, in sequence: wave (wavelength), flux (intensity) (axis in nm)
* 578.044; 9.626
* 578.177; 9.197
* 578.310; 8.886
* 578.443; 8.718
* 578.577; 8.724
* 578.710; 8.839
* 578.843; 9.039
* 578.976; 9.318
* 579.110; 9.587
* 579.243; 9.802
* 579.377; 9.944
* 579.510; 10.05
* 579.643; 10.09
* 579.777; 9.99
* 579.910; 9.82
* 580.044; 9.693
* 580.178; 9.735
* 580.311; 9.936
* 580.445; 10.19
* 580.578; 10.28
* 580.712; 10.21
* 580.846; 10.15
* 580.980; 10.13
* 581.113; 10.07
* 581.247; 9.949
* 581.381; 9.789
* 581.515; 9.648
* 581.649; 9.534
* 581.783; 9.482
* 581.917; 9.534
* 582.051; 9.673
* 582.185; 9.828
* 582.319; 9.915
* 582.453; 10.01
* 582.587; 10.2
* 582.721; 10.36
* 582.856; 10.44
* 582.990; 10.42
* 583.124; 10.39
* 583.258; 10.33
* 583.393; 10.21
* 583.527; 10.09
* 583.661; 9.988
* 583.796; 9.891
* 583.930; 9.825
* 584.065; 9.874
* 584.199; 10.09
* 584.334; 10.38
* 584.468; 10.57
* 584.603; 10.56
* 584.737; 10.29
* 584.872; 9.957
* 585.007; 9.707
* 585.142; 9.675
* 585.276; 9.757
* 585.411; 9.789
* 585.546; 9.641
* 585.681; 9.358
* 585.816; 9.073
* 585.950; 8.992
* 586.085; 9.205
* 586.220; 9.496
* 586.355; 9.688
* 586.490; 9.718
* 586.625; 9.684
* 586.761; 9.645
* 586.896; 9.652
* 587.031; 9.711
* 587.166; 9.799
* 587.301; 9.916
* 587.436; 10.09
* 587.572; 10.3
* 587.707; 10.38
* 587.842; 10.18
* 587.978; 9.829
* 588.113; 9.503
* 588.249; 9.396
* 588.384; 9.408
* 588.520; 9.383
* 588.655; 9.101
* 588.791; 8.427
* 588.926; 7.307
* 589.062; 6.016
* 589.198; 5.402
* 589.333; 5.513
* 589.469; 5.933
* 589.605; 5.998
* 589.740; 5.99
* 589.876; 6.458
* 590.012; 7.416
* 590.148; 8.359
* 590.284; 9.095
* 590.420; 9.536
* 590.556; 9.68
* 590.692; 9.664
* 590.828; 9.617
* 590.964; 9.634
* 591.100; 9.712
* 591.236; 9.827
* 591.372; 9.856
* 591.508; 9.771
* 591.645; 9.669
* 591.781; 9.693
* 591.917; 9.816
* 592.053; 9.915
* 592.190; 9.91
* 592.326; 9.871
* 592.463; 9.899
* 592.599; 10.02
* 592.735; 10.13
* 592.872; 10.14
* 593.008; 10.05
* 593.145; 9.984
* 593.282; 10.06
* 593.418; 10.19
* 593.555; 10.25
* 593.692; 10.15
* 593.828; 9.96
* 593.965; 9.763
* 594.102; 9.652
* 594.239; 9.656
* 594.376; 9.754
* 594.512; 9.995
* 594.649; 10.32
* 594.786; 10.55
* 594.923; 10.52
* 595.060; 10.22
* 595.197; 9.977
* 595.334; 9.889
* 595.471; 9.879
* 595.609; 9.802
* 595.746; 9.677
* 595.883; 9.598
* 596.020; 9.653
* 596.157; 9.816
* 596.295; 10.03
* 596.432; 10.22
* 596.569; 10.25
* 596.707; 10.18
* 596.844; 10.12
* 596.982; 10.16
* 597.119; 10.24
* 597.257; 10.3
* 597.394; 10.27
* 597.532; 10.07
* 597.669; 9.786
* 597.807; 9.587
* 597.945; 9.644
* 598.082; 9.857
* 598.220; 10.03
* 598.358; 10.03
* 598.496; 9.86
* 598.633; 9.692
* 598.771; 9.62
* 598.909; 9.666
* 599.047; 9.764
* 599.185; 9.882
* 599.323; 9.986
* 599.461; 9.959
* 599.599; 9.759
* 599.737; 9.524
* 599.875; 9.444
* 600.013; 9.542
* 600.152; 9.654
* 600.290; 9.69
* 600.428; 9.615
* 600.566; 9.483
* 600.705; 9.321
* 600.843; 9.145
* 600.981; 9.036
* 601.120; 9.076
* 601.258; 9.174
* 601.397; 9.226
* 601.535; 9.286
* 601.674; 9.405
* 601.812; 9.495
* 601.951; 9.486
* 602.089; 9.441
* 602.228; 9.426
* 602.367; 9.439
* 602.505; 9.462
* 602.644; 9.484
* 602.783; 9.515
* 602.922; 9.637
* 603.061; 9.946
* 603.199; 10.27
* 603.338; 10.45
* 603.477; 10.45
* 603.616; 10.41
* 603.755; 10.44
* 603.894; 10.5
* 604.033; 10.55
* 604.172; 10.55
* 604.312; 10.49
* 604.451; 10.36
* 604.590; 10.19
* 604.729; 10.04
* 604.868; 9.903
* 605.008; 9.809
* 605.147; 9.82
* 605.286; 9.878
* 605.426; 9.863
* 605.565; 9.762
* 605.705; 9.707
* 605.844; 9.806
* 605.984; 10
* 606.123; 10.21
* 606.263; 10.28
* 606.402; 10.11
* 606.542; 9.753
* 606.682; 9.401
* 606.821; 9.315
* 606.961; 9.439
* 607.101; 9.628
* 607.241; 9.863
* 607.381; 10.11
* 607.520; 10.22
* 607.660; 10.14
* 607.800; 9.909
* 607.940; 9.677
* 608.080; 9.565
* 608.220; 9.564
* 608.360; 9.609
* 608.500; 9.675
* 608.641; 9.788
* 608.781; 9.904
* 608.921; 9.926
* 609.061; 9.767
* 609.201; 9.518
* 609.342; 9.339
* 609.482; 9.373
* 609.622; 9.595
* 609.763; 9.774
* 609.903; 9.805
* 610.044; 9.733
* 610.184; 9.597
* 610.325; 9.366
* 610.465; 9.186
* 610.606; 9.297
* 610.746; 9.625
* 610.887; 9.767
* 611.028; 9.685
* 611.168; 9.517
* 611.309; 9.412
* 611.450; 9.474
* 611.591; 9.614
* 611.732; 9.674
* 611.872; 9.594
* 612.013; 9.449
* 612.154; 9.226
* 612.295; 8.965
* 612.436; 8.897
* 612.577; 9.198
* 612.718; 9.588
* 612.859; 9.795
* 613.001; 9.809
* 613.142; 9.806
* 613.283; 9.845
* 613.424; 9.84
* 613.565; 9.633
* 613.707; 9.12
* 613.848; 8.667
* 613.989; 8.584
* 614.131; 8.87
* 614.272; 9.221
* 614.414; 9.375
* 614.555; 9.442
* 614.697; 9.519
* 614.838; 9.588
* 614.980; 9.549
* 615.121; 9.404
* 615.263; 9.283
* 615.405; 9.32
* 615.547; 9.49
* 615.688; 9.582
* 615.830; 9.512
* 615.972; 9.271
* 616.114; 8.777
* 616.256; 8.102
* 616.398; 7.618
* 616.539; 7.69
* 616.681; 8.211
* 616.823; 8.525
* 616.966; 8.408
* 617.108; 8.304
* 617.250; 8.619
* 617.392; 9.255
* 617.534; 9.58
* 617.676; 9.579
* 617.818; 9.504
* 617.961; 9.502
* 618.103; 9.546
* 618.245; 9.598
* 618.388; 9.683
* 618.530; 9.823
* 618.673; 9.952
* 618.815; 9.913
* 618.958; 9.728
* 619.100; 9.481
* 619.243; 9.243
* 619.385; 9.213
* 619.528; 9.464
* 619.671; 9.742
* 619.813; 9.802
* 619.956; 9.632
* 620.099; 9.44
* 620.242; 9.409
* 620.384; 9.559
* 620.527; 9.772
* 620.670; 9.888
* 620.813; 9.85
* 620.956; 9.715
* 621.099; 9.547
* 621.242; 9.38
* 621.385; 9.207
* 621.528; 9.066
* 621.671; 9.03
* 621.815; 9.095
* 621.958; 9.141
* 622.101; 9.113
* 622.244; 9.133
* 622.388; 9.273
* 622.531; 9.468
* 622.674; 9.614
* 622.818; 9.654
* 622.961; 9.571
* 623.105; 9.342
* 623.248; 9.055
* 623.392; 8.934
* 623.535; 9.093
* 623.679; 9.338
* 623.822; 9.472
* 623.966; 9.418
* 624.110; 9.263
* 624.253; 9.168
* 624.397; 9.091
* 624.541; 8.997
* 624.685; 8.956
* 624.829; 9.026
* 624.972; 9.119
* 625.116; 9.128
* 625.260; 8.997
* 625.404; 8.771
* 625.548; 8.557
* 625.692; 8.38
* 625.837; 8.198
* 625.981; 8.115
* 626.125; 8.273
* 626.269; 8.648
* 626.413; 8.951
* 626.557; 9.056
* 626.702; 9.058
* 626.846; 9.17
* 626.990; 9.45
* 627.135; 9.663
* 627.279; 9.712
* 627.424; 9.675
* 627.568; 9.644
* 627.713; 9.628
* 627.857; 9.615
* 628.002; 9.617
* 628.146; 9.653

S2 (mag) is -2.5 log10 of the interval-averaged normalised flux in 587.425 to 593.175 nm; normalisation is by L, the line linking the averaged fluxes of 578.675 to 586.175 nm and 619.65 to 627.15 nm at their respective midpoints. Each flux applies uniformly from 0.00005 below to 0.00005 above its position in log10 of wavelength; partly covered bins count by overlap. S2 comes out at 0.09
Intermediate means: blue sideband 9.88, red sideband 9.2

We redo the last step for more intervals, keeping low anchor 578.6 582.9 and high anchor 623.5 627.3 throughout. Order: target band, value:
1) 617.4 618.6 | -0.053 mag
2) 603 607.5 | -0.075 mag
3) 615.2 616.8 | 0.045 mag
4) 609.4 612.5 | -0.025 mag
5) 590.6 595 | -0.037 mag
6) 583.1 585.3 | -0.035 mag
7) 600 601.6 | 0.013 mag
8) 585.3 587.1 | 0.024 mag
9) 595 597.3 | -0.050 mag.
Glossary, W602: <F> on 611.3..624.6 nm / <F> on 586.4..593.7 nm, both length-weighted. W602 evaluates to 1.02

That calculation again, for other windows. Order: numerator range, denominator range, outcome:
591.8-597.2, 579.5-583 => 1.00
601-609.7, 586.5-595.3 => 1.05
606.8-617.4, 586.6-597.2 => 0.99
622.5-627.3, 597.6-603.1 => 0.95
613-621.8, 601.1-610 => 0.95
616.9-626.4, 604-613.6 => 0.95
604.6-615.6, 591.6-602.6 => 0.98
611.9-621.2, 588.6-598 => 0.99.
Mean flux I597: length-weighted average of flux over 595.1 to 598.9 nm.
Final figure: 9.93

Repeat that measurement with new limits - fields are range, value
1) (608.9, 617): 9.31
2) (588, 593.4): 8.87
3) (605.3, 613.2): 9.65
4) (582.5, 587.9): 9.93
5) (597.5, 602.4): 9.58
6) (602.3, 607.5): 9.97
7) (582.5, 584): 10.2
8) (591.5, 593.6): 9.96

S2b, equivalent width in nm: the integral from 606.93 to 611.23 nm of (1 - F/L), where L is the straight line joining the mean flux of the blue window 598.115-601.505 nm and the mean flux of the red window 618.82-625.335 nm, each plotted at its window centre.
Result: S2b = -0.085 nm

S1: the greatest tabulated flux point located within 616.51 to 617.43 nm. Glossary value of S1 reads 9.255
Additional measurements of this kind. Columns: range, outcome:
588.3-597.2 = 10.55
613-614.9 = 9.845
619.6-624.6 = 9.888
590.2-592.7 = 10.02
